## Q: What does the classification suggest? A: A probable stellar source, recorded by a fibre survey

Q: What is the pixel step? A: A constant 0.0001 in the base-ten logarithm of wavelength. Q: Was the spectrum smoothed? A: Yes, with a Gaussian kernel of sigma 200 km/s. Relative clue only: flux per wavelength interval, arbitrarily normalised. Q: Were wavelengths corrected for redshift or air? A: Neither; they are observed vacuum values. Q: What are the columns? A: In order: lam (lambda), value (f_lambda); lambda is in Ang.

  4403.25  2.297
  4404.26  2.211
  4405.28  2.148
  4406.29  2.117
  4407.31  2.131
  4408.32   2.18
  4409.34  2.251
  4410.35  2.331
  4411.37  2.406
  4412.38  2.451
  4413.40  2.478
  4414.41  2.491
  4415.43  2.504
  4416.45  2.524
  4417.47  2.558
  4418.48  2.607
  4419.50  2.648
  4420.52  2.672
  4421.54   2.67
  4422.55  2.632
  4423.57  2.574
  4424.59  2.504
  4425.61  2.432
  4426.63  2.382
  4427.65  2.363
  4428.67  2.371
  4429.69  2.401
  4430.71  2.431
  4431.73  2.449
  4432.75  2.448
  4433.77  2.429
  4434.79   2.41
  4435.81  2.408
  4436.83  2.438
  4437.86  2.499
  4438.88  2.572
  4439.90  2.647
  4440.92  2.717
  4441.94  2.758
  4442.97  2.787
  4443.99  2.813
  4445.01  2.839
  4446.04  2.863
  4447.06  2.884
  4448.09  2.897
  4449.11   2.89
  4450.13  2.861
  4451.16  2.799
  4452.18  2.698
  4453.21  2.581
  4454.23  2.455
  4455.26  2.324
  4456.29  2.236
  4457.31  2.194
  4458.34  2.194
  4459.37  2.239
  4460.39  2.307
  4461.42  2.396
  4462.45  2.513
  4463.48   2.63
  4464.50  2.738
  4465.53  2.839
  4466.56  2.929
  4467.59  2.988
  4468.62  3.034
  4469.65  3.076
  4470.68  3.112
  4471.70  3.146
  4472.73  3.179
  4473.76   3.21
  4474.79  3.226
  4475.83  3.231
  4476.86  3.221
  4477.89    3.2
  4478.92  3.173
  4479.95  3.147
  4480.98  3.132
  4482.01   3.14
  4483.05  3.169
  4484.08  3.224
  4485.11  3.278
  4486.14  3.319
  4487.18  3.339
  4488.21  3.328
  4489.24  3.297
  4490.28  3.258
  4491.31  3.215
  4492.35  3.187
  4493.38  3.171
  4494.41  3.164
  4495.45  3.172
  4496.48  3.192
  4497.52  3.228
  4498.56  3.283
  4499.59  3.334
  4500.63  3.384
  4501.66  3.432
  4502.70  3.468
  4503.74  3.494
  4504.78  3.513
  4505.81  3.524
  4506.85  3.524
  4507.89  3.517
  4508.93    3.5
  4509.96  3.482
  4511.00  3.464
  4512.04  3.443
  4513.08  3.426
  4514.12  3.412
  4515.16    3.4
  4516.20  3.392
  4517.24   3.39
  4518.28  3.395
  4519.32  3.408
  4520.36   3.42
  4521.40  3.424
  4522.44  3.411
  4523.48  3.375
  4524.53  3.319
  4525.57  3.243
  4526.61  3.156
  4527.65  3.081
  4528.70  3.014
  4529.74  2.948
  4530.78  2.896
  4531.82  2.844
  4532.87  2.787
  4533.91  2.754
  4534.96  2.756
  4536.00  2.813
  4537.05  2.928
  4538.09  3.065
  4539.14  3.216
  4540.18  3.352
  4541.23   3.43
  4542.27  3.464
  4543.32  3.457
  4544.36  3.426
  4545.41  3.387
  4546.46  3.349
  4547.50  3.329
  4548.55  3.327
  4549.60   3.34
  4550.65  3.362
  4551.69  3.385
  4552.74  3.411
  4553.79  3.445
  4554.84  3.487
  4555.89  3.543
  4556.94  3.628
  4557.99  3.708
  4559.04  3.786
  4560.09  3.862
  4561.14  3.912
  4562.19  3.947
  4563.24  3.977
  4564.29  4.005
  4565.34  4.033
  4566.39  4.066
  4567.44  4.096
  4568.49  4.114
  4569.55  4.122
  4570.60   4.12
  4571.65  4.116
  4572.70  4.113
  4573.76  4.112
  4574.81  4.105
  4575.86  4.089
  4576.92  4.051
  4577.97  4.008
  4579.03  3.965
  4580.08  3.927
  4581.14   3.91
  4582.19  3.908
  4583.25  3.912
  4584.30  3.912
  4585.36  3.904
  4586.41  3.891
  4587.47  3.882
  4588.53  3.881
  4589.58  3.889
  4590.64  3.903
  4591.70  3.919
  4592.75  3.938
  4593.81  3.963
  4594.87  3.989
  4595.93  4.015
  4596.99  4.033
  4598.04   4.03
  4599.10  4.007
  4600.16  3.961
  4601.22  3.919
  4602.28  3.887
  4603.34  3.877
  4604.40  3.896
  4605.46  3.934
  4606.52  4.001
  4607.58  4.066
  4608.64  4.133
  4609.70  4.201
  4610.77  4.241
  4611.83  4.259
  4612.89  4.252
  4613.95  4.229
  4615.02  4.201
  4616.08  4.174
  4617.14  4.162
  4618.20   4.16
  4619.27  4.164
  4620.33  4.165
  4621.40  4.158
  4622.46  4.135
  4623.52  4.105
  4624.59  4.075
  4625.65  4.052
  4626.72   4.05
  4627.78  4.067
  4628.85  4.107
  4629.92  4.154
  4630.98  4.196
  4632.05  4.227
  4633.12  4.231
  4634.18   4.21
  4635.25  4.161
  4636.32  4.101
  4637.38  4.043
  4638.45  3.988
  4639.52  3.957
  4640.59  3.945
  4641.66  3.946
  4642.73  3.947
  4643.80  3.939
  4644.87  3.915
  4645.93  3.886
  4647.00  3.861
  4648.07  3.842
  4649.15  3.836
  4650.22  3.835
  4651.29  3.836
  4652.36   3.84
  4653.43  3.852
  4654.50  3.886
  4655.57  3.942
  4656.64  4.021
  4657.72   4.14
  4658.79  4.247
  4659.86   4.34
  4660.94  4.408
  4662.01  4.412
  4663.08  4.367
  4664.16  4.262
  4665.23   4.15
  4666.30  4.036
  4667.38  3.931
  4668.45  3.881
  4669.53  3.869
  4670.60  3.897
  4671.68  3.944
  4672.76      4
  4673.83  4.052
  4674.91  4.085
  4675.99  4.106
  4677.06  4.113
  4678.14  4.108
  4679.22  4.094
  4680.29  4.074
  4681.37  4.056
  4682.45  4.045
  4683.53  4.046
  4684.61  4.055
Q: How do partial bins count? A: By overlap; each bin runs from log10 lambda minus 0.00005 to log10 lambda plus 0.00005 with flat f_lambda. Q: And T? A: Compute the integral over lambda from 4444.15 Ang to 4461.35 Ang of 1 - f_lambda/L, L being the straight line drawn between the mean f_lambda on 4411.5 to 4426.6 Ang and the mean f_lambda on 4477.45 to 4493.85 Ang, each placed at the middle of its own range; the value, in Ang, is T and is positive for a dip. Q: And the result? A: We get 1.8 Ang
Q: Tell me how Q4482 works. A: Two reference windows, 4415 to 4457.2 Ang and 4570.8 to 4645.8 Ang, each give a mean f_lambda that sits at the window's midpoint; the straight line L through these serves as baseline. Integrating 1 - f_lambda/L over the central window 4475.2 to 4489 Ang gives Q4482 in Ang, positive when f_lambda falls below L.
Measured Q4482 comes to -1.2 Ang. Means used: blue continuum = 2.58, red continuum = 4.04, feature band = 3.22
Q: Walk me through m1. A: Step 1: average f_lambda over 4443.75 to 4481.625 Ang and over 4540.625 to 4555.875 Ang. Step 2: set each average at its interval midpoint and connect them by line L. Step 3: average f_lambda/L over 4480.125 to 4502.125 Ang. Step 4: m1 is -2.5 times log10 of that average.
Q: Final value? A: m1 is -0.08 mag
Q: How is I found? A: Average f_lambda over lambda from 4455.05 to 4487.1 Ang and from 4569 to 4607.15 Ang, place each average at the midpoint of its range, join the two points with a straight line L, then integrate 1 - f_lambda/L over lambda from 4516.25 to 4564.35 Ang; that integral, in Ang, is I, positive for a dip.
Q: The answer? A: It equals 2.71 Ang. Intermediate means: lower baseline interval 2.91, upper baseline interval 3.97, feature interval 3.34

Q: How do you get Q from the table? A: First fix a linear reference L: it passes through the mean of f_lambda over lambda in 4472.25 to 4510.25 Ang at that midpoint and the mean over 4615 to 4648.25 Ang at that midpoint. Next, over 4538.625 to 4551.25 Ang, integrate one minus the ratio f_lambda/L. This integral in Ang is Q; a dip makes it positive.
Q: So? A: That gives 0.78 Ang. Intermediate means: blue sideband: 3.29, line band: 3.37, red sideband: 4.07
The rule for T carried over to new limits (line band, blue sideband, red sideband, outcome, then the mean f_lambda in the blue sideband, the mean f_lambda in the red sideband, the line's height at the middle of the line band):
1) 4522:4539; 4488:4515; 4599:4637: 2.49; 3.36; 4.11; 3.55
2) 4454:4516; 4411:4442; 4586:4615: -1.82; 2.51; 4.01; 3.01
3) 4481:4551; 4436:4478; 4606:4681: -2.47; 2.75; 4.08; 3.17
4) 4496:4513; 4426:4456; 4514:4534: -1.99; 2.6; 3.21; 3.07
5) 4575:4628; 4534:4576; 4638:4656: -3.82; 3.62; 3.9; 3.76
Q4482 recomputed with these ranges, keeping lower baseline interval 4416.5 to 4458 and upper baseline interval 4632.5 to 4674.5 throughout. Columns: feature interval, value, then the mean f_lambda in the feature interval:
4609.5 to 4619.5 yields -1.2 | 4.2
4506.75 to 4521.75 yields -1.7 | 3.44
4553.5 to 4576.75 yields -3.4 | 3.93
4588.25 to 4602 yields -1.2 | 3.96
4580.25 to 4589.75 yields -0.9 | 3.9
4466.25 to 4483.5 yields -1.9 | 3.14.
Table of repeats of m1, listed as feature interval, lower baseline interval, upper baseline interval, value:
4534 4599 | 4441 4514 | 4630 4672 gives -0.052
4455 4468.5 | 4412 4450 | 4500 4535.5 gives 0.129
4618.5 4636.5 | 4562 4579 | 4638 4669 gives -0.028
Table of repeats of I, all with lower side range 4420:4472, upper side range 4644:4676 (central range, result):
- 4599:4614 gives -1.57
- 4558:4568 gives -1.68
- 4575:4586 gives -1.46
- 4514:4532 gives -0.79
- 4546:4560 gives -0.69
